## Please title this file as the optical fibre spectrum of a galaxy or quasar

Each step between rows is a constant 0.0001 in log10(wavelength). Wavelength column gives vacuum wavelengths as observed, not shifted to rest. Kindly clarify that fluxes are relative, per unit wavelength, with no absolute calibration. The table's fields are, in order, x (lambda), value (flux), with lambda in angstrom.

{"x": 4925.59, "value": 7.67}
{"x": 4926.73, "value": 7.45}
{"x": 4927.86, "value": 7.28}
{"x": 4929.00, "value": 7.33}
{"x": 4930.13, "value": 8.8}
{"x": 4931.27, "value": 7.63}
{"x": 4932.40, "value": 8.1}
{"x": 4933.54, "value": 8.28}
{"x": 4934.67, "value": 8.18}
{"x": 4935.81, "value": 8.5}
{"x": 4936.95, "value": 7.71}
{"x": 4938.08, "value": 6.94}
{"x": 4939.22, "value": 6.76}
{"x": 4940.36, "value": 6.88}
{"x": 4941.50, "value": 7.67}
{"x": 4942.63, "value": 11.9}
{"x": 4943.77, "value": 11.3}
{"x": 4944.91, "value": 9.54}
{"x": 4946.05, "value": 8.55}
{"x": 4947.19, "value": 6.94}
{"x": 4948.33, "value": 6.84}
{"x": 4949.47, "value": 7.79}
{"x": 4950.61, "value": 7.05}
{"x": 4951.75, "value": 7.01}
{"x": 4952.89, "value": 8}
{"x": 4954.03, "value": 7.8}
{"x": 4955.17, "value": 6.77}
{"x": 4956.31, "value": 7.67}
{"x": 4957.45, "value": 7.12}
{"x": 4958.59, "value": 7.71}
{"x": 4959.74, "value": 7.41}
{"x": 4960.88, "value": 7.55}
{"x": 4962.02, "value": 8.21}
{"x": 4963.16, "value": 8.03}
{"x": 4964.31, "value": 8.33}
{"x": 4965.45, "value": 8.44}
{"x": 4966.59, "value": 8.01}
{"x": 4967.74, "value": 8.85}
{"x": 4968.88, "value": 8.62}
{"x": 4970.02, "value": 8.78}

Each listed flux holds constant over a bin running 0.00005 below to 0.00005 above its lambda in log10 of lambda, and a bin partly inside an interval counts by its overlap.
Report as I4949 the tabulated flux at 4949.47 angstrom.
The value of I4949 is 7.79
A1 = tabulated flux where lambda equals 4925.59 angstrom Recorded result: 7.67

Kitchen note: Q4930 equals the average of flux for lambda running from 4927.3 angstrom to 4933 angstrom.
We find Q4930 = 7.83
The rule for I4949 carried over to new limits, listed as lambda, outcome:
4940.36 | 6.88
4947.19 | 6.94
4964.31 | 8.33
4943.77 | 11.3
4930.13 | 8.8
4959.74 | 7.41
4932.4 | 8.1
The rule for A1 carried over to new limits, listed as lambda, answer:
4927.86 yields 7.28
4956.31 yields 7.67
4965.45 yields 8.44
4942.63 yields 11.9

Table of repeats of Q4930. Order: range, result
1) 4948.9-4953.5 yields 7.47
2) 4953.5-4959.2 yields 7.41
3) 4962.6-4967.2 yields 8.2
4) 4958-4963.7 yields 7.78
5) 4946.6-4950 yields 7.19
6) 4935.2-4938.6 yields 7.73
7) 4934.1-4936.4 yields 8.33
